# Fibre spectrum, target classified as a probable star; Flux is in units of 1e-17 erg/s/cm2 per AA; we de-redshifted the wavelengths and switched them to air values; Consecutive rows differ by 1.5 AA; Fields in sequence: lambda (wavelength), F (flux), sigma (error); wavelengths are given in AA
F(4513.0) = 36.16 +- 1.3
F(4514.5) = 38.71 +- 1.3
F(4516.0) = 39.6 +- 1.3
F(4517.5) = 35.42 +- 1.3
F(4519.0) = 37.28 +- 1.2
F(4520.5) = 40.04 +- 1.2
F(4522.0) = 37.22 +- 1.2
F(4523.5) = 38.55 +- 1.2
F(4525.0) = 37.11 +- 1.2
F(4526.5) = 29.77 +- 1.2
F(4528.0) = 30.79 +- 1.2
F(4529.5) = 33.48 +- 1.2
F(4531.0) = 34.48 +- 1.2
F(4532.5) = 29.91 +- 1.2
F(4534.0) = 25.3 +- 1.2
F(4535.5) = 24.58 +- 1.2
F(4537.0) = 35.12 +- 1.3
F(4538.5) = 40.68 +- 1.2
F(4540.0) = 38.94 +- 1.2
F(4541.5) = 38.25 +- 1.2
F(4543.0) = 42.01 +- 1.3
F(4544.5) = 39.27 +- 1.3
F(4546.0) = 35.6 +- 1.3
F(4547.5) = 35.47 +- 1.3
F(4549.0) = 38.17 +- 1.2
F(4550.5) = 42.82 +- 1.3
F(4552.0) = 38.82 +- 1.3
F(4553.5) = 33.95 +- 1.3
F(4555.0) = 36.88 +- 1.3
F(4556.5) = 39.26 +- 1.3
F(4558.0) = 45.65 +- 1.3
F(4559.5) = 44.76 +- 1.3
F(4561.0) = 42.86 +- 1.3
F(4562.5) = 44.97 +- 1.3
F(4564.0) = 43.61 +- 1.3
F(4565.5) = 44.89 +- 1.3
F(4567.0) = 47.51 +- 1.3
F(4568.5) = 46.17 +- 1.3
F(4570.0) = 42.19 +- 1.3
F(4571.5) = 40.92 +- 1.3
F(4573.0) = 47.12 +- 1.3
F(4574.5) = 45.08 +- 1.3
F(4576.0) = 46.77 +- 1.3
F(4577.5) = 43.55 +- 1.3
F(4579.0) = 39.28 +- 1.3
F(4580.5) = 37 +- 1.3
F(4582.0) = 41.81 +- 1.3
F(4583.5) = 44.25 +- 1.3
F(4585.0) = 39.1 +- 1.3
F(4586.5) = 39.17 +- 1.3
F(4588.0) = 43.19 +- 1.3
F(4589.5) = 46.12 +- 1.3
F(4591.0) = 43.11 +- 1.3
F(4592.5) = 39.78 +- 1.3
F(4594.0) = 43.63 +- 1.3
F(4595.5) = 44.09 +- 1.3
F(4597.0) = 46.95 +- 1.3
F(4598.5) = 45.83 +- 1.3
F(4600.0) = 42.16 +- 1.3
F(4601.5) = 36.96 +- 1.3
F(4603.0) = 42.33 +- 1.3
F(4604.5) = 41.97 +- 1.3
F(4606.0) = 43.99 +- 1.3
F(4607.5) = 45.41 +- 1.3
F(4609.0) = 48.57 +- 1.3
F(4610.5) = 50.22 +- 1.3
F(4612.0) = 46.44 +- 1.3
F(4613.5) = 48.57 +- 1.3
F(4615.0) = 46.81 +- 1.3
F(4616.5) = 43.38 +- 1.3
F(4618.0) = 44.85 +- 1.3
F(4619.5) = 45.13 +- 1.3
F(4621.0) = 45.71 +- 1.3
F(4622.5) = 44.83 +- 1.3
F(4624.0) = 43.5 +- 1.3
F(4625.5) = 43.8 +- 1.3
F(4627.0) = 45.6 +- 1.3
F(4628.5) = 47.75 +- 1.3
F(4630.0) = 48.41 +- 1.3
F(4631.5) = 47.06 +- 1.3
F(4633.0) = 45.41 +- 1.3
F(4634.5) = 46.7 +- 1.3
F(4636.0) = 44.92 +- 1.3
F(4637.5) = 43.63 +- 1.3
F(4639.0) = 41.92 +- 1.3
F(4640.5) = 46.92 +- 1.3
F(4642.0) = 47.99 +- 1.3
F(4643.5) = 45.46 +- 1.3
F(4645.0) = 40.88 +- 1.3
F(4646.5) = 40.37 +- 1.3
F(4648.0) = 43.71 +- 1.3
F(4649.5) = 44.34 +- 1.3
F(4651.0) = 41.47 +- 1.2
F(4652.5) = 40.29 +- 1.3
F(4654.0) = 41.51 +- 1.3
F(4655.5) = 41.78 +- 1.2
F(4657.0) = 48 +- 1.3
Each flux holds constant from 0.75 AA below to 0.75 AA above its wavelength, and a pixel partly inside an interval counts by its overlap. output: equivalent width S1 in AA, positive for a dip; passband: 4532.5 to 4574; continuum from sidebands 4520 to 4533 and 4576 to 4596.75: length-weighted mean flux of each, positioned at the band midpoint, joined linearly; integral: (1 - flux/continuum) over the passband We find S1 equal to -1.8 AA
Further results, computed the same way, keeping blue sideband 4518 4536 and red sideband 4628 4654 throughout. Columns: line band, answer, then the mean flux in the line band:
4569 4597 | -2.84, 42.7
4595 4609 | -1.01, 43.6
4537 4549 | -1.19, 38.4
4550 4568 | -2.82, 42.2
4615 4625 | -0.55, 44.7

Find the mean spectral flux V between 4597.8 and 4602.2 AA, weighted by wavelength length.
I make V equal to 41.7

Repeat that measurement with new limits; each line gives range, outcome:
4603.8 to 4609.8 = 45.1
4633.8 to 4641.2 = 44.8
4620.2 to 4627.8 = 44.7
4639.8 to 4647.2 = 44.3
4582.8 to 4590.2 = 42.3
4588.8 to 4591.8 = 44.5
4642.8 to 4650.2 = 42.9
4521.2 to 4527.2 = 35.7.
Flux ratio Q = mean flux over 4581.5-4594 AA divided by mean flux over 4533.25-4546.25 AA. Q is 1.2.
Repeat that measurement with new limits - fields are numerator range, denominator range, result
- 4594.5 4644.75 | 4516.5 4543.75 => 1.29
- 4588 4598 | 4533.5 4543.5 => 1.25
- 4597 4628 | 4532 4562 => 1.20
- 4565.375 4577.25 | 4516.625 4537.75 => 1.34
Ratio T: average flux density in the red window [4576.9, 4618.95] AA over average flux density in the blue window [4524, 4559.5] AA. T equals 1.2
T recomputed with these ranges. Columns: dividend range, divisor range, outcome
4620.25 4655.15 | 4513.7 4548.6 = 1.25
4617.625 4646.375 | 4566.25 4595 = 1.05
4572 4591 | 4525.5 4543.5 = 1.27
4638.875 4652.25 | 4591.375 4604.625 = 1.02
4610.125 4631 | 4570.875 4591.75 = 1.08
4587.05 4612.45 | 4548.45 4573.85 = 1.04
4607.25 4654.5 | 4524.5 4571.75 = 1.18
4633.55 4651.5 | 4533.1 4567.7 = 1.13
